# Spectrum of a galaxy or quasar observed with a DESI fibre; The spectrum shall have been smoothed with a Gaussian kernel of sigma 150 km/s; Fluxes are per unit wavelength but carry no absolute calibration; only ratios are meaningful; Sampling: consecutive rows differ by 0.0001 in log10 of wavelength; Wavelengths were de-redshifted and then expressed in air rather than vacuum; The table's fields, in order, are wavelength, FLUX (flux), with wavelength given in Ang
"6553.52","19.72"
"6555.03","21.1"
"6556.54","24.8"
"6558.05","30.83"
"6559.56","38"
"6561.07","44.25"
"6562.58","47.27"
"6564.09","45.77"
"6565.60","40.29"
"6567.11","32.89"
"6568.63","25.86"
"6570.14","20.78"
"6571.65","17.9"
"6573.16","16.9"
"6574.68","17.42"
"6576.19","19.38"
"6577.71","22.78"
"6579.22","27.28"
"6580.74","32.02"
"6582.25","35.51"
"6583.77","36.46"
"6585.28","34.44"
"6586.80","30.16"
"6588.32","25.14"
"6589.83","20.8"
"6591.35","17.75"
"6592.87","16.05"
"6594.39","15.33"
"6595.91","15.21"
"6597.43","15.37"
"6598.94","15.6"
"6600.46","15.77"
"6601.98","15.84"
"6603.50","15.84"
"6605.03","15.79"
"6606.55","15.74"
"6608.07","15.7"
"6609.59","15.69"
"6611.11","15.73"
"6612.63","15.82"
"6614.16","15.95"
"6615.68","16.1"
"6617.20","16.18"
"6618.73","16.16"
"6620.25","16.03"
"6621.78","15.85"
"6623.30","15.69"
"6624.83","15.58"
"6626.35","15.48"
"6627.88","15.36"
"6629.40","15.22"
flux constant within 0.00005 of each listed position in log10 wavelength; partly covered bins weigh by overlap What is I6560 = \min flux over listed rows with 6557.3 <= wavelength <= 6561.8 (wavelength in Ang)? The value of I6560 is 30.83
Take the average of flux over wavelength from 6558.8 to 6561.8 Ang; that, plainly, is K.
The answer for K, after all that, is 41.1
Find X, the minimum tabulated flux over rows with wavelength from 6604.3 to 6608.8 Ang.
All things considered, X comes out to 15.7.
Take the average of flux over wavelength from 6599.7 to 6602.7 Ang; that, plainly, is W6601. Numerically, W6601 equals 15.8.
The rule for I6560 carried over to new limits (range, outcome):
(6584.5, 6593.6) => 16.05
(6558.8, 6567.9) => 32.89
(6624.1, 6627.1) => 15.48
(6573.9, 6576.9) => 17.42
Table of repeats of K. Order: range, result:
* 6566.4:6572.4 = 24.3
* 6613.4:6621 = 16.1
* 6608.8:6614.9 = 15.8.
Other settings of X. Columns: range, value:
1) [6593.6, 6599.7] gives 15.21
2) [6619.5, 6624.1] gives 15.69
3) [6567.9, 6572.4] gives 17.9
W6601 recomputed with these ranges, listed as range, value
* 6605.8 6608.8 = 15.7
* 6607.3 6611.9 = 15.7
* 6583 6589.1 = 31.5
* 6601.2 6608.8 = 15.8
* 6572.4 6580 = 20.8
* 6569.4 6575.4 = 18.2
